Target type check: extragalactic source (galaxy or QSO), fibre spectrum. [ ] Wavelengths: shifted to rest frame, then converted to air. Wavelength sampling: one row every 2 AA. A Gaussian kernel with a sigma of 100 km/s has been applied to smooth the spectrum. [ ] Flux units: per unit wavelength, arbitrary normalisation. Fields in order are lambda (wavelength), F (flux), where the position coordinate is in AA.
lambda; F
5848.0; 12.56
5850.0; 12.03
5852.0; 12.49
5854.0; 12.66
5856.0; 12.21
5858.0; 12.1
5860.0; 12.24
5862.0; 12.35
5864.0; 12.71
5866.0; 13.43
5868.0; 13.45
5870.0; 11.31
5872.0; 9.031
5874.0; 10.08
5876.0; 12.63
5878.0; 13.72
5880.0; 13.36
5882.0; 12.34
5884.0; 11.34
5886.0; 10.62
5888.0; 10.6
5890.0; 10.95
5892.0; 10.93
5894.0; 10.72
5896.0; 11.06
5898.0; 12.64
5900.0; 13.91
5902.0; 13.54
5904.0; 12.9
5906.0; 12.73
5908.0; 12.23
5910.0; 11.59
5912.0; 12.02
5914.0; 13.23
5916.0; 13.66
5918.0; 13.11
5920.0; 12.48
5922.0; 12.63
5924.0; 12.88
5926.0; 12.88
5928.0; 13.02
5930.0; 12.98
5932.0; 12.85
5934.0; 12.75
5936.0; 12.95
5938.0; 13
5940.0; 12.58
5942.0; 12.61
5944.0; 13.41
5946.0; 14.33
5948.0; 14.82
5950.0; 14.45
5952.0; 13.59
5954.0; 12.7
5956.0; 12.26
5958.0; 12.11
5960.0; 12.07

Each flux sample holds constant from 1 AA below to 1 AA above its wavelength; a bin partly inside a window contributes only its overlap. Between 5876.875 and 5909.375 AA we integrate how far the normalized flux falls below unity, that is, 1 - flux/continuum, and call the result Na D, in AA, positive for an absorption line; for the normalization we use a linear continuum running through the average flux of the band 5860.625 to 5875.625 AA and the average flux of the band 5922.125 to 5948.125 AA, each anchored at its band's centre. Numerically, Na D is 0.5 AA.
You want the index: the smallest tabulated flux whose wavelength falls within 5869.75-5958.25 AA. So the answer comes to 9.031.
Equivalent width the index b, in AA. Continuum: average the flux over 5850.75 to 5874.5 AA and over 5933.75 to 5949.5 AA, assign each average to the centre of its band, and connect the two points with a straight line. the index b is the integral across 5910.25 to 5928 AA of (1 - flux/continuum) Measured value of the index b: 0.2 AA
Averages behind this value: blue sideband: 12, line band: 12.8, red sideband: 13.4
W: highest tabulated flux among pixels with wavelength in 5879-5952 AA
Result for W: 14.82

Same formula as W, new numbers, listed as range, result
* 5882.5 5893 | 11.34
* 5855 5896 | 13.72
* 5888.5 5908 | 13.91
